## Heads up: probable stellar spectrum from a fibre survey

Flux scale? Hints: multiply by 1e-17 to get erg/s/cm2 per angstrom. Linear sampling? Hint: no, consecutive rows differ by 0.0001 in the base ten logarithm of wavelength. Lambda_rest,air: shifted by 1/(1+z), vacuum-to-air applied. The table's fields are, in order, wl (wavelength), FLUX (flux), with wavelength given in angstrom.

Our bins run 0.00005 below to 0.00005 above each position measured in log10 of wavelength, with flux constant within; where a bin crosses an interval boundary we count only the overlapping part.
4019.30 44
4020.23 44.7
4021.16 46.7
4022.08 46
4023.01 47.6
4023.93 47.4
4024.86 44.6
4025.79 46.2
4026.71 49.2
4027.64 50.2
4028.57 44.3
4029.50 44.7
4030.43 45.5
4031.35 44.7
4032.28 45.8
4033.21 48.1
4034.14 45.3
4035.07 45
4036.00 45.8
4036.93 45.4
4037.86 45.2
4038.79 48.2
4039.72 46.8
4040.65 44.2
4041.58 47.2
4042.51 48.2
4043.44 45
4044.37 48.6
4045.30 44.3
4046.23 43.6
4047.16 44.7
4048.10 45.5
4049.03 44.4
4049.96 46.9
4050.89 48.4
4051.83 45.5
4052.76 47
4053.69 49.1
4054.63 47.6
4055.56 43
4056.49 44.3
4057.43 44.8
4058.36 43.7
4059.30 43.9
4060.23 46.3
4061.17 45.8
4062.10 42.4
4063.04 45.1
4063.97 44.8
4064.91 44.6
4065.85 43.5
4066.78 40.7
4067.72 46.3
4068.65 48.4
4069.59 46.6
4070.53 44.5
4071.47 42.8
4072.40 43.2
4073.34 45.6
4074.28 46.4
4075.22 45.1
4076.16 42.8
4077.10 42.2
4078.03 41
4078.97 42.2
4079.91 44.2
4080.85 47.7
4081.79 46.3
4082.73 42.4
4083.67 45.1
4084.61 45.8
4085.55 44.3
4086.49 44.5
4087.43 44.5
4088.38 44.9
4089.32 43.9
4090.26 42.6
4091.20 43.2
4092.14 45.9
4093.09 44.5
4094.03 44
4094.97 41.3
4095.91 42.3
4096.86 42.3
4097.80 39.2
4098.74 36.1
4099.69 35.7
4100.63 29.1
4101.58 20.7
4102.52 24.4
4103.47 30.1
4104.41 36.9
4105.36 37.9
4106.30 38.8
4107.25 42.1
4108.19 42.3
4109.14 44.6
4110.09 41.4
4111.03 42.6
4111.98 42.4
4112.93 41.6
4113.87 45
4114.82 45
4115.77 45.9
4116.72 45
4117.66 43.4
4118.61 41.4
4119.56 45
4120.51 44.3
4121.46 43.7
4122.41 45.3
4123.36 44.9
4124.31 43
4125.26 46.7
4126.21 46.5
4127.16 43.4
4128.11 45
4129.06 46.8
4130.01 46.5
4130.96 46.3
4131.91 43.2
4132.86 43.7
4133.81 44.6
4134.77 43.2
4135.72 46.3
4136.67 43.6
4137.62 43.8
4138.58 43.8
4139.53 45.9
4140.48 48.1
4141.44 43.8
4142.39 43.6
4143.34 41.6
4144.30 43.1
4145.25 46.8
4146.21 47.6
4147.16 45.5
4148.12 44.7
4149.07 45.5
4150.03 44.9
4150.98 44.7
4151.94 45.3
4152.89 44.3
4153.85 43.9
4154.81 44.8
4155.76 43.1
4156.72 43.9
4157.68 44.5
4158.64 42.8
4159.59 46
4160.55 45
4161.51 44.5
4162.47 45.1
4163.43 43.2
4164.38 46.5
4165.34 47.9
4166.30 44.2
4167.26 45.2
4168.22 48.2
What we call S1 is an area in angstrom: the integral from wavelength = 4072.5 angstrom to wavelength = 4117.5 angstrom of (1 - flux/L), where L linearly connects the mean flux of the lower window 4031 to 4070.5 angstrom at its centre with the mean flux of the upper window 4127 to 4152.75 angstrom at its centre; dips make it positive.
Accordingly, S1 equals 3.67 angstrom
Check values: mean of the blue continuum 45.6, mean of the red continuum 44.9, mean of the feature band 41.5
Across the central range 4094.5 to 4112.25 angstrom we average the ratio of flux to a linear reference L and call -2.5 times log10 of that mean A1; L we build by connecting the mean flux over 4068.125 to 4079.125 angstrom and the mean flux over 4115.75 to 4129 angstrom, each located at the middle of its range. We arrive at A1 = 0.190 mag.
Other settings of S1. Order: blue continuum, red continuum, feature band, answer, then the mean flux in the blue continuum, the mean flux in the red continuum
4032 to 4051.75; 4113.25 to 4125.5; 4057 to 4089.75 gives 0.65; 46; 44.4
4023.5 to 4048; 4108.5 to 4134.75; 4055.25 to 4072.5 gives 0.37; 46.1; 44.3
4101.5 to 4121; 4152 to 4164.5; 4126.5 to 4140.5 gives -0.84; 40.4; 44.4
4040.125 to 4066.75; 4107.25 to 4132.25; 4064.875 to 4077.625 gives 0.17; 45.4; 44.2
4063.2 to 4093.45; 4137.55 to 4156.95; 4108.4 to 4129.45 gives 0.19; 44.4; 44.7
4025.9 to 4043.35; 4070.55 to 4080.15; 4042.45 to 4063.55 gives -0.21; 46.3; 43.6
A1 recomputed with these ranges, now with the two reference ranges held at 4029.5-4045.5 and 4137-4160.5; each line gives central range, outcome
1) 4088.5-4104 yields 0.19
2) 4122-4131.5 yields -0.01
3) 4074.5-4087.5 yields 0.03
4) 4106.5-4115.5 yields 0.05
